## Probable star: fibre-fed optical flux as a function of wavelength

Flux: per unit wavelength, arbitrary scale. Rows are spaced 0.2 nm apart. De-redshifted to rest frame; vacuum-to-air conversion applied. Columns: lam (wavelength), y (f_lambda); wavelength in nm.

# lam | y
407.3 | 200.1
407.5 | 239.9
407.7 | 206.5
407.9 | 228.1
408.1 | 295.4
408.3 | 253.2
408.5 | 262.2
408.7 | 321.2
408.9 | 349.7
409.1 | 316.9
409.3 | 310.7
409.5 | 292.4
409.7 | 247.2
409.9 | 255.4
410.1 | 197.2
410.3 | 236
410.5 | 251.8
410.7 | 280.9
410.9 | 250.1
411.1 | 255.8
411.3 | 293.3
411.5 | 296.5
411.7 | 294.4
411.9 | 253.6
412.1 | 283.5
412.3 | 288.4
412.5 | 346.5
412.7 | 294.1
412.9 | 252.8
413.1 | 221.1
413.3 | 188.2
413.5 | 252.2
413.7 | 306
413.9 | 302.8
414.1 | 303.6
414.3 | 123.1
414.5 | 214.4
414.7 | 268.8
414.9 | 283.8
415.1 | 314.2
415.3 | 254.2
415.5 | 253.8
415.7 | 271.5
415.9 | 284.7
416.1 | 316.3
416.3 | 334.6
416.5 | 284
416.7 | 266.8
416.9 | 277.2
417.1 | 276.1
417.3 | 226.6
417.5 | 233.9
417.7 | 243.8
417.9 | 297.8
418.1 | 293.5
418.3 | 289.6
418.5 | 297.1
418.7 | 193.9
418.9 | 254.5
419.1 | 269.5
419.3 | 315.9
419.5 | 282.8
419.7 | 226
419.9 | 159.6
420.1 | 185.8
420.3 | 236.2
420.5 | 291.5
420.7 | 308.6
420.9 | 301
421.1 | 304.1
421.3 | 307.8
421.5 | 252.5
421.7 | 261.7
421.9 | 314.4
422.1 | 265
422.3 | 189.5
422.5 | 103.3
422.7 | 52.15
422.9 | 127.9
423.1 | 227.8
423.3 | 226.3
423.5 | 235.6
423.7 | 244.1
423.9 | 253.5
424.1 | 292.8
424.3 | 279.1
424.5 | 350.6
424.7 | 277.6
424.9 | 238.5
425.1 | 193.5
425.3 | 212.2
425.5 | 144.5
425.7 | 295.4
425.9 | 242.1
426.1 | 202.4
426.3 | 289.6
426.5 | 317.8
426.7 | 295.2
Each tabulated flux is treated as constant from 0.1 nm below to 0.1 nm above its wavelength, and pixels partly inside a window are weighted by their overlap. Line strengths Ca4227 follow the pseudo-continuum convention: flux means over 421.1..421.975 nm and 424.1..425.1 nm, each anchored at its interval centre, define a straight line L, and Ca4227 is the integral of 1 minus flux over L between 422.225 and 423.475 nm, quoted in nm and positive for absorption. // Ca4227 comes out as 0.55 nm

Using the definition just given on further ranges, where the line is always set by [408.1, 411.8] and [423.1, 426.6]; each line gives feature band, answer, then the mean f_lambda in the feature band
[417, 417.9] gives 0.04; 251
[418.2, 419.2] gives 0.00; 261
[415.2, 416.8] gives -0.10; 283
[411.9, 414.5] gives 0.09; 261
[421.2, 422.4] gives -0.04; 265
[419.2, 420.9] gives 0.04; 254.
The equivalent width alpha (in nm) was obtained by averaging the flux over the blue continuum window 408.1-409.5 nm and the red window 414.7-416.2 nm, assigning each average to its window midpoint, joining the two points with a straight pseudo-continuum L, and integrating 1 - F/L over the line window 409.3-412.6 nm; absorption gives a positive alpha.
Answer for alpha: 0.26 nm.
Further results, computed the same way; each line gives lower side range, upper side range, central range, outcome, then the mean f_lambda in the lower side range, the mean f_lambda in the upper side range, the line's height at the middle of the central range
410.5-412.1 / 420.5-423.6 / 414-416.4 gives -0.09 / 274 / 234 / 259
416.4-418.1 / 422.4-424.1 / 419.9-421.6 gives -0.36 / 265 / 190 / 221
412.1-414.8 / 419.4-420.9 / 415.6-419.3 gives -0.34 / 260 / 245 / 251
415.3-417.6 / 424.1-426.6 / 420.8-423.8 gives 0.39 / 274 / 255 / 262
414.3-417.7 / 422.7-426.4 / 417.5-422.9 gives 0.10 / 267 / 236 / 252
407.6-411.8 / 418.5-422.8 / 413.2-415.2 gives 0.03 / 271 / 243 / 260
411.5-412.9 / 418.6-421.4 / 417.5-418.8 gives 0.00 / 291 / 260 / 267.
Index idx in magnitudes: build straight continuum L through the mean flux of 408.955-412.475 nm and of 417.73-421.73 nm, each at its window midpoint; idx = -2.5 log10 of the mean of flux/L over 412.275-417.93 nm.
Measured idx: 0.01 mag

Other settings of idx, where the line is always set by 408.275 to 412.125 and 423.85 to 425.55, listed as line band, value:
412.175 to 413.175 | -0.04 mag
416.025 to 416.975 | -0.12 mag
